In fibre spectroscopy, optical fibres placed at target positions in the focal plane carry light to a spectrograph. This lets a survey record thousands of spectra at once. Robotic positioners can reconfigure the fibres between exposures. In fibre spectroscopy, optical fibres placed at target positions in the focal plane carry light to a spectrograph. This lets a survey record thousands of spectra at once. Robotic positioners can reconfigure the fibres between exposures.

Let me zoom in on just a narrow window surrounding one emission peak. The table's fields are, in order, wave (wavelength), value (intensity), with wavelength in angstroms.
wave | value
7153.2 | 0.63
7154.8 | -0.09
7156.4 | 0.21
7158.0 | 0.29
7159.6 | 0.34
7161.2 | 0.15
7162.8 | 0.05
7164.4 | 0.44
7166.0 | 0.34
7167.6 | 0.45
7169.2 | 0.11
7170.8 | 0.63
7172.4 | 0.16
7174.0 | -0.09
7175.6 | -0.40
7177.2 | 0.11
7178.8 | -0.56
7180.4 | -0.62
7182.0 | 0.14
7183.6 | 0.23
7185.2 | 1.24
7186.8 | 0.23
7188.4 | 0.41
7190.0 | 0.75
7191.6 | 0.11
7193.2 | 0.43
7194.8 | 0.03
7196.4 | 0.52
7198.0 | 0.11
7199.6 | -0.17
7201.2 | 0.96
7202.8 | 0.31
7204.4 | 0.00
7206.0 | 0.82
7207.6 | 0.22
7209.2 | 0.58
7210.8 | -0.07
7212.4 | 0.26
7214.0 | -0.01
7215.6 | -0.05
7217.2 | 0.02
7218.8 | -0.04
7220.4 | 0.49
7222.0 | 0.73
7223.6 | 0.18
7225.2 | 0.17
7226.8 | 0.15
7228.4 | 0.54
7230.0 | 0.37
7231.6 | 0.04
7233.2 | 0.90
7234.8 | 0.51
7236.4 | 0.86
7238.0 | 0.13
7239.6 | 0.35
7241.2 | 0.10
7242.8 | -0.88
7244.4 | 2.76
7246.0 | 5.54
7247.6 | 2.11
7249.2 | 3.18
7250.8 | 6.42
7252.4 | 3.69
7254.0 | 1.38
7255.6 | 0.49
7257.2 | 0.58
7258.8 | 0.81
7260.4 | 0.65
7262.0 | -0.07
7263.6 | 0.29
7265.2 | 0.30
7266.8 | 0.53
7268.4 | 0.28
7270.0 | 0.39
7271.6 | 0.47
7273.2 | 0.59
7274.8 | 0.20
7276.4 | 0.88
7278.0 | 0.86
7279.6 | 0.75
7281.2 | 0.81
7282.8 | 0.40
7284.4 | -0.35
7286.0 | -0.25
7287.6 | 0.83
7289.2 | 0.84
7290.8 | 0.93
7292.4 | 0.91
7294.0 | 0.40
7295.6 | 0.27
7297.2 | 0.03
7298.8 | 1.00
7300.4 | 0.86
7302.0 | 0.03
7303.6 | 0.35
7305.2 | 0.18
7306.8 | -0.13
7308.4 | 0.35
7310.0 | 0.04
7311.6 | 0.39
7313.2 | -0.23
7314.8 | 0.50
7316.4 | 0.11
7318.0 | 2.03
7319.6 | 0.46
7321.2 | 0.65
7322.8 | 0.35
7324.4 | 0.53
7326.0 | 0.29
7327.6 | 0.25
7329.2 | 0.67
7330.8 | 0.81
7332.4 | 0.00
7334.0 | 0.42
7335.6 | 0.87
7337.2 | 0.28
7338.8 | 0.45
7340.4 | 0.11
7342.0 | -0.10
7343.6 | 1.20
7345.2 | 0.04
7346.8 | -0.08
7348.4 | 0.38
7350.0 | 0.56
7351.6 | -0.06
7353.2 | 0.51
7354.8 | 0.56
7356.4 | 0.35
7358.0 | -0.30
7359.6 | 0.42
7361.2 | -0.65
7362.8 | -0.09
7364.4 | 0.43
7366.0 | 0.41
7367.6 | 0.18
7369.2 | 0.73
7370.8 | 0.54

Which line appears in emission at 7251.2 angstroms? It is [O II]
